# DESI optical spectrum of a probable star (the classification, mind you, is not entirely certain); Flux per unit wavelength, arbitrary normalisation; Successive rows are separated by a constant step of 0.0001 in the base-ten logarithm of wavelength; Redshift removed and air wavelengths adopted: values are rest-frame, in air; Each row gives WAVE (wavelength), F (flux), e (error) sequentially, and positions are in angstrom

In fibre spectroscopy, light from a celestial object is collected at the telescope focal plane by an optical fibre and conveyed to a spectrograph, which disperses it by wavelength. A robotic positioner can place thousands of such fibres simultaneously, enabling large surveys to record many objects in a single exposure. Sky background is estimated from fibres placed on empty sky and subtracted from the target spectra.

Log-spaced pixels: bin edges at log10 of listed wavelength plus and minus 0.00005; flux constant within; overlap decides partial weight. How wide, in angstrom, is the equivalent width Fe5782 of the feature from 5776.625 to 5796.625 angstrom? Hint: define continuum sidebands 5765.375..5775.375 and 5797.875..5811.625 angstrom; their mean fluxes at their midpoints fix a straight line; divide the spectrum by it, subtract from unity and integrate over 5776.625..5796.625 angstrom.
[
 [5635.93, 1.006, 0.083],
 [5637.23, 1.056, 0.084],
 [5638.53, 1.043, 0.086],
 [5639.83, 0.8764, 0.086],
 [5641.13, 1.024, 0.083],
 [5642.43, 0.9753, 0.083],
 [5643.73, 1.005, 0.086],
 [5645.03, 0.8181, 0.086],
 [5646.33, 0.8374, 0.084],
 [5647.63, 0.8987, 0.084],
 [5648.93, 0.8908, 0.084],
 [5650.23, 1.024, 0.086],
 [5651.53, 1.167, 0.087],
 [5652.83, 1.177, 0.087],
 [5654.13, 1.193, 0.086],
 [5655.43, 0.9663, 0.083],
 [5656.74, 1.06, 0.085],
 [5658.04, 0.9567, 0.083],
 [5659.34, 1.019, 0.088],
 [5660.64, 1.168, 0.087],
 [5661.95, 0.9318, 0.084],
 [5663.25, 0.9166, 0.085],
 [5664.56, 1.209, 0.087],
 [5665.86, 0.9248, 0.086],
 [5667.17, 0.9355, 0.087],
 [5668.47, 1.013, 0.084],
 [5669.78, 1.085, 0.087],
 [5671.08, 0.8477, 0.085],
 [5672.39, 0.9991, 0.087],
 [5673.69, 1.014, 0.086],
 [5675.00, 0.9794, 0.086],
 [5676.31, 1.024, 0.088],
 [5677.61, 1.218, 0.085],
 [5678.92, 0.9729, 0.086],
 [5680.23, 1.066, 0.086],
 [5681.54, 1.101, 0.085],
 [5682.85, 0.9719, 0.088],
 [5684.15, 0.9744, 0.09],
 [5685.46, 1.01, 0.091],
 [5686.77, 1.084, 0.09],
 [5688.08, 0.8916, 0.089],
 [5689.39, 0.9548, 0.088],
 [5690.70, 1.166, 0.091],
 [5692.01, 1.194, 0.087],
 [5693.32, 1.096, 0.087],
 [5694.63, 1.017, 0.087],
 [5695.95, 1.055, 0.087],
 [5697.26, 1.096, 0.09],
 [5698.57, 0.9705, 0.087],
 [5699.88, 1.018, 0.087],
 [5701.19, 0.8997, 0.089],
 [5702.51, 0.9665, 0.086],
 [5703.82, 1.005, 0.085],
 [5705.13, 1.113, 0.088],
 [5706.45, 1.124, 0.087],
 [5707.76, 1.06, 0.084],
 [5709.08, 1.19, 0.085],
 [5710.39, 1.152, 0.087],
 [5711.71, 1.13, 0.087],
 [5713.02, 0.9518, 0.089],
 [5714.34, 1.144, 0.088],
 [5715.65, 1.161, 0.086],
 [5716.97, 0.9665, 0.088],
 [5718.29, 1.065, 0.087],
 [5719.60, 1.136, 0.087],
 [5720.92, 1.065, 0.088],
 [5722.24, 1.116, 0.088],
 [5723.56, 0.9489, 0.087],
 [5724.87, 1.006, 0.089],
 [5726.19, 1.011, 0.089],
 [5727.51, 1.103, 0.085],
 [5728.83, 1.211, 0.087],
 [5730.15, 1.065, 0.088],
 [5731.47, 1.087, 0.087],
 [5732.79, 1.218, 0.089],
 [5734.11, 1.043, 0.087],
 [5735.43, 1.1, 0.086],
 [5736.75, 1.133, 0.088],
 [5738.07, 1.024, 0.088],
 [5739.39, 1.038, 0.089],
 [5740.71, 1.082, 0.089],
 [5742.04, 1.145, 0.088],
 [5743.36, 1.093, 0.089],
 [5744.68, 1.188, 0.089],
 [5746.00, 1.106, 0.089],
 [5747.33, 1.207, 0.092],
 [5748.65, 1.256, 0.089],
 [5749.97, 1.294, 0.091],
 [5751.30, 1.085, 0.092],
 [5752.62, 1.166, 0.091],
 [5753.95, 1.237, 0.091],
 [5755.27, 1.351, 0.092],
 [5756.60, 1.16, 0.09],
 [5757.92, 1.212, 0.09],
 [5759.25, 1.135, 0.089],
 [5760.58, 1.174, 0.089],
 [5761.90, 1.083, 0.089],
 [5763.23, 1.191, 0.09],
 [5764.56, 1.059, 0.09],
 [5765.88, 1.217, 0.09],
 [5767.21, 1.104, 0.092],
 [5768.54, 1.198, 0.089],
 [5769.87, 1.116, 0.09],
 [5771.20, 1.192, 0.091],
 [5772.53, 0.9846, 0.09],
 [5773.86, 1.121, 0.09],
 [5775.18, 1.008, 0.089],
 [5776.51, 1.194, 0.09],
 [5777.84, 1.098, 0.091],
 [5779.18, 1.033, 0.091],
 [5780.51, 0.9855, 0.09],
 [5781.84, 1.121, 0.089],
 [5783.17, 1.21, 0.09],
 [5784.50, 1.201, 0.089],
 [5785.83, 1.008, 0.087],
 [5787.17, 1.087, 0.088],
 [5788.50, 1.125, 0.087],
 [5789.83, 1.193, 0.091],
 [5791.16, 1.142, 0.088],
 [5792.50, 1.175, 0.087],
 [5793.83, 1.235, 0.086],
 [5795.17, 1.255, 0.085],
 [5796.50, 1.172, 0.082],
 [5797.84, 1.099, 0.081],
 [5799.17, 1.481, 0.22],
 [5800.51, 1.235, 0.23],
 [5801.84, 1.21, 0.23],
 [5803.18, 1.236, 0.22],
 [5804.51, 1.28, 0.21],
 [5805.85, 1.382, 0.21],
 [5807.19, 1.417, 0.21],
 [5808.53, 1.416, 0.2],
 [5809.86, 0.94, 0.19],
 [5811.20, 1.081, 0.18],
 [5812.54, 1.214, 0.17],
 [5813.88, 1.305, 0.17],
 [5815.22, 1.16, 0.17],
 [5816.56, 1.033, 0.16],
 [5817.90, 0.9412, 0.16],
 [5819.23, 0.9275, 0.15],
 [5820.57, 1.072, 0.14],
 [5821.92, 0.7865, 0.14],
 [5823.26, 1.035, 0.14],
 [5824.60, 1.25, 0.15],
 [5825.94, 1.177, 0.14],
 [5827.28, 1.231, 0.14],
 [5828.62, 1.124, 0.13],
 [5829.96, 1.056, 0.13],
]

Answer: 0.9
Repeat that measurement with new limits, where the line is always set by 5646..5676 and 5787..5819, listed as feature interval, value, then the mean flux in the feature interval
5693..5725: 0.5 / 1.06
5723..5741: 0.5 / 1.08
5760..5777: 0.4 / 1.13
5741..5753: -0.5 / 1.17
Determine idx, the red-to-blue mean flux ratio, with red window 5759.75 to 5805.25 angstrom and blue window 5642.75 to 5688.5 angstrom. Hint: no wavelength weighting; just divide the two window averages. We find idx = 1.1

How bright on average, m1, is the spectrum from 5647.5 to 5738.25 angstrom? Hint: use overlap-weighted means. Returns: 1.05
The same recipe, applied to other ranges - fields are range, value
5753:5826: 1.15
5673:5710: 1.04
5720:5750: 1.11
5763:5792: 1.12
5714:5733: 1.08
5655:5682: 1.02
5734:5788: 1.13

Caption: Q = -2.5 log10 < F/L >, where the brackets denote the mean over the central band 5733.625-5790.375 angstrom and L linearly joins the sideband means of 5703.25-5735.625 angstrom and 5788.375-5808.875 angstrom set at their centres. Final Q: 0.04 mag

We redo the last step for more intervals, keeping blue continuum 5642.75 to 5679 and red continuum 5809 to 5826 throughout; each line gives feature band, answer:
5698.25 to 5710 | -0.02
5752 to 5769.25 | -0.12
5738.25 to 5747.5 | -0.07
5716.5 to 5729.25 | -0.03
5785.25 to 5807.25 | -0.14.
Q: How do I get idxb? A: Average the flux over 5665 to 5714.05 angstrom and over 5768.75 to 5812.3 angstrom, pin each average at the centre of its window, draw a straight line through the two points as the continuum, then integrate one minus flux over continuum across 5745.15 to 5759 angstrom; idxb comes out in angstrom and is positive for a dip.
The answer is -1.06 angstrom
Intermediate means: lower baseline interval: 1.04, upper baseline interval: 1.17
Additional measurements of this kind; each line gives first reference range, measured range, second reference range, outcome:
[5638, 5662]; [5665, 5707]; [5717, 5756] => 1.1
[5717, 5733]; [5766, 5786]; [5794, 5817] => 1.1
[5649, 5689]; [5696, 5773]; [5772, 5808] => -0.1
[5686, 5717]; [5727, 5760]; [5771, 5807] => -1.1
